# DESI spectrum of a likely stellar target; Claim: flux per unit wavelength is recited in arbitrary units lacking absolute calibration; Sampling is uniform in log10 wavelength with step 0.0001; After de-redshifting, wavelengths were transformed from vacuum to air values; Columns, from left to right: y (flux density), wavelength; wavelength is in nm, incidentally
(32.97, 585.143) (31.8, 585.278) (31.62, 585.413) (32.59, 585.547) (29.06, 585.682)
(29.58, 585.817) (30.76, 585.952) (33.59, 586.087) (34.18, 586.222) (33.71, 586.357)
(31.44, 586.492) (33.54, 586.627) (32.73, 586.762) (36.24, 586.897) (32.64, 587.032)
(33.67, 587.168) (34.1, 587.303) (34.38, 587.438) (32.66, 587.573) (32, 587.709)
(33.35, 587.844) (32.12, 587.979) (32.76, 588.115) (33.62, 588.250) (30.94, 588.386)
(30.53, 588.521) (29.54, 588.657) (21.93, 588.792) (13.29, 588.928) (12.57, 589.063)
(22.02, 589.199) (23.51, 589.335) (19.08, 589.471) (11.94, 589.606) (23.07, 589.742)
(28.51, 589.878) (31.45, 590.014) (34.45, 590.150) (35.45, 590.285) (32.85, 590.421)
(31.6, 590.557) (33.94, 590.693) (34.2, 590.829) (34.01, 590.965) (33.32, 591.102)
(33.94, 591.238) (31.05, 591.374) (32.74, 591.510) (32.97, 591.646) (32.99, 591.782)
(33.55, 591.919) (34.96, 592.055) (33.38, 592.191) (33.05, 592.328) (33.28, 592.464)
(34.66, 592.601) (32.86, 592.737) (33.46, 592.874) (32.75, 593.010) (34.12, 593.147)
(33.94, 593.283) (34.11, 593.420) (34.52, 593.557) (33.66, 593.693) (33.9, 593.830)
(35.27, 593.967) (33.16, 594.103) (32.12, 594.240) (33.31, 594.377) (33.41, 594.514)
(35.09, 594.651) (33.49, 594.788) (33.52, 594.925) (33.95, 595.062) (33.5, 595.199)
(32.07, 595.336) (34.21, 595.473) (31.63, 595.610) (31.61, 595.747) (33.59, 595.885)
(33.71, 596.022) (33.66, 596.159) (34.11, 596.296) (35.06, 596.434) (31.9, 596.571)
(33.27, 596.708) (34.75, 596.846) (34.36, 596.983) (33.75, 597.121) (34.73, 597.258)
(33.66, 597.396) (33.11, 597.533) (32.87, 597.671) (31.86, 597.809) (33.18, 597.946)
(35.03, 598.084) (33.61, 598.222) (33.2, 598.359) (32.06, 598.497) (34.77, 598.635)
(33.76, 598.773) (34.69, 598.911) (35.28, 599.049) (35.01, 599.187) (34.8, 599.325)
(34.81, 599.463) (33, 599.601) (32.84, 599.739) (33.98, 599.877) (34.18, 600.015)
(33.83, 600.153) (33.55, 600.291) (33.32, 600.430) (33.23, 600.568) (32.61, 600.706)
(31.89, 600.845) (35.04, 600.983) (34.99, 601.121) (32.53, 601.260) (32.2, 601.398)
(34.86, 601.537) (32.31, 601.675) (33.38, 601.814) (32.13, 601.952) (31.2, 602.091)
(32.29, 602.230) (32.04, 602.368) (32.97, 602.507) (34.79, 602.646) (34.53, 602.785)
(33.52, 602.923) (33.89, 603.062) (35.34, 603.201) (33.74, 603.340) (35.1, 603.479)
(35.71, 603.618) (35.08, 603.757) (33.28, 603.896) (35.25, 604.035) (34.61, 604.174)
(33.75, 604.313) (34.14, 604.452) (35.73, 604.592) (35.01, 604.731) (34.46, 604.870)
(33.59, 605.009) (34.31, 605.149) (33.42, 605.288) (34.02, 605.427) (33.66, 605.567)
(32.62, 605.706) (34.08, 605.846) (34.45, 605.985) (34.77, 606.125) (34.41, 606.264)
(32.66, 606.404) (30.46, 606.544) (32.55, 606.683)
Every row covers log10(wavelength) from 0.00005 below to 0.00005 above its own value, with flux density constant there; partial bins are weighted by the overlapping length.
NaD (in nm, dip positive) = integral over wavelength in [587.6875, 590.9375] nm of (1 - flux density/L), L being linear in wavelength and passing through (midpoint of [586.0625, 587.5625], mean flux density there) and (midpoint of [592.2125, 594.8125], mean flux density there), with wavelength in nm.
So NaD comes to 0.57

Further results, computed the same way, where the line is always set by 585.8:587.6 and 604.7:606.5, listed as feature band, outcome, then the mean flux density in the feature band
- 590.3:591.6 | 0.007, 33.2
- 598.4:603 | 0.025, 33.5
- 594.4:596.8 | 0.008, 33.4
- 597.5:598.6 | 0.015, 33.2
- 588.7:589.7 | 0.454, 18.2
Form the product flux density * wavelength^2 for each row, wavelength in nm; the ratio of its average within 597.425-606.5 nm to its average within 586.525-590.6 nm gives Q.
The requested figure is 1.22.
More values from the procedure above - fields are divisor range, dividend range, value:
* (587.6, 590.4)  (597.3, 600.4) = 1.30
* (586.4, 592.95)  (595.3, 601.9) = 1.13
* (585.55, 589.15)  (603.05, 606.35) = 1.19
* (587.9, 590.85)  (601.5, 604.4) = 1.30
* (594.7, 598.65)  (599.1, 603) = 1.01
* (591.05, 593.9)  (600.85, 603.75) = 1.04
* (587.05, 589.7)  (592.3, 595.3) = 1.27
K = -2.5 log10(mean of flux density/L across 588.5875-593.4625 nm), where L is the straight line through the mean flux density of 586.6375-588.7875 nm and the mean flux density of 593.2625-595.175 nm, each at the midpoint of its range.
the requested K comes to 0.12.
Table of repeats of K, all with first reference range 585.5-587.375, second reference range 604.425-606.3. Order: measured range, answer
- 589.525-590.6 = 0.159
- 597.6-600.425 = -0.003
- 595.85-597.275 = -0.013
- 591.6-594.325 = -0.014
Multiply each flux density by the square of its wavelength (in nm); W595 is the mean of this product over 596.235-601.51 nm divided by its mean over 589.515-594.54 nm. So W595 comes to 1.1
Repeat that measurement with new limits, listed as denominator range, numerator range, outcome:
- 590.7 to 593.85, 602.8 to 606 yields 1.07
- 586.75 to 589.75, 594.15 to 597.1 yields 1.24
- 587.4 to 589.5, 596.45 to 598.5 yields 1.27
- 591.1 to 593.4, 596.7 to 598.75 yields 1.03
